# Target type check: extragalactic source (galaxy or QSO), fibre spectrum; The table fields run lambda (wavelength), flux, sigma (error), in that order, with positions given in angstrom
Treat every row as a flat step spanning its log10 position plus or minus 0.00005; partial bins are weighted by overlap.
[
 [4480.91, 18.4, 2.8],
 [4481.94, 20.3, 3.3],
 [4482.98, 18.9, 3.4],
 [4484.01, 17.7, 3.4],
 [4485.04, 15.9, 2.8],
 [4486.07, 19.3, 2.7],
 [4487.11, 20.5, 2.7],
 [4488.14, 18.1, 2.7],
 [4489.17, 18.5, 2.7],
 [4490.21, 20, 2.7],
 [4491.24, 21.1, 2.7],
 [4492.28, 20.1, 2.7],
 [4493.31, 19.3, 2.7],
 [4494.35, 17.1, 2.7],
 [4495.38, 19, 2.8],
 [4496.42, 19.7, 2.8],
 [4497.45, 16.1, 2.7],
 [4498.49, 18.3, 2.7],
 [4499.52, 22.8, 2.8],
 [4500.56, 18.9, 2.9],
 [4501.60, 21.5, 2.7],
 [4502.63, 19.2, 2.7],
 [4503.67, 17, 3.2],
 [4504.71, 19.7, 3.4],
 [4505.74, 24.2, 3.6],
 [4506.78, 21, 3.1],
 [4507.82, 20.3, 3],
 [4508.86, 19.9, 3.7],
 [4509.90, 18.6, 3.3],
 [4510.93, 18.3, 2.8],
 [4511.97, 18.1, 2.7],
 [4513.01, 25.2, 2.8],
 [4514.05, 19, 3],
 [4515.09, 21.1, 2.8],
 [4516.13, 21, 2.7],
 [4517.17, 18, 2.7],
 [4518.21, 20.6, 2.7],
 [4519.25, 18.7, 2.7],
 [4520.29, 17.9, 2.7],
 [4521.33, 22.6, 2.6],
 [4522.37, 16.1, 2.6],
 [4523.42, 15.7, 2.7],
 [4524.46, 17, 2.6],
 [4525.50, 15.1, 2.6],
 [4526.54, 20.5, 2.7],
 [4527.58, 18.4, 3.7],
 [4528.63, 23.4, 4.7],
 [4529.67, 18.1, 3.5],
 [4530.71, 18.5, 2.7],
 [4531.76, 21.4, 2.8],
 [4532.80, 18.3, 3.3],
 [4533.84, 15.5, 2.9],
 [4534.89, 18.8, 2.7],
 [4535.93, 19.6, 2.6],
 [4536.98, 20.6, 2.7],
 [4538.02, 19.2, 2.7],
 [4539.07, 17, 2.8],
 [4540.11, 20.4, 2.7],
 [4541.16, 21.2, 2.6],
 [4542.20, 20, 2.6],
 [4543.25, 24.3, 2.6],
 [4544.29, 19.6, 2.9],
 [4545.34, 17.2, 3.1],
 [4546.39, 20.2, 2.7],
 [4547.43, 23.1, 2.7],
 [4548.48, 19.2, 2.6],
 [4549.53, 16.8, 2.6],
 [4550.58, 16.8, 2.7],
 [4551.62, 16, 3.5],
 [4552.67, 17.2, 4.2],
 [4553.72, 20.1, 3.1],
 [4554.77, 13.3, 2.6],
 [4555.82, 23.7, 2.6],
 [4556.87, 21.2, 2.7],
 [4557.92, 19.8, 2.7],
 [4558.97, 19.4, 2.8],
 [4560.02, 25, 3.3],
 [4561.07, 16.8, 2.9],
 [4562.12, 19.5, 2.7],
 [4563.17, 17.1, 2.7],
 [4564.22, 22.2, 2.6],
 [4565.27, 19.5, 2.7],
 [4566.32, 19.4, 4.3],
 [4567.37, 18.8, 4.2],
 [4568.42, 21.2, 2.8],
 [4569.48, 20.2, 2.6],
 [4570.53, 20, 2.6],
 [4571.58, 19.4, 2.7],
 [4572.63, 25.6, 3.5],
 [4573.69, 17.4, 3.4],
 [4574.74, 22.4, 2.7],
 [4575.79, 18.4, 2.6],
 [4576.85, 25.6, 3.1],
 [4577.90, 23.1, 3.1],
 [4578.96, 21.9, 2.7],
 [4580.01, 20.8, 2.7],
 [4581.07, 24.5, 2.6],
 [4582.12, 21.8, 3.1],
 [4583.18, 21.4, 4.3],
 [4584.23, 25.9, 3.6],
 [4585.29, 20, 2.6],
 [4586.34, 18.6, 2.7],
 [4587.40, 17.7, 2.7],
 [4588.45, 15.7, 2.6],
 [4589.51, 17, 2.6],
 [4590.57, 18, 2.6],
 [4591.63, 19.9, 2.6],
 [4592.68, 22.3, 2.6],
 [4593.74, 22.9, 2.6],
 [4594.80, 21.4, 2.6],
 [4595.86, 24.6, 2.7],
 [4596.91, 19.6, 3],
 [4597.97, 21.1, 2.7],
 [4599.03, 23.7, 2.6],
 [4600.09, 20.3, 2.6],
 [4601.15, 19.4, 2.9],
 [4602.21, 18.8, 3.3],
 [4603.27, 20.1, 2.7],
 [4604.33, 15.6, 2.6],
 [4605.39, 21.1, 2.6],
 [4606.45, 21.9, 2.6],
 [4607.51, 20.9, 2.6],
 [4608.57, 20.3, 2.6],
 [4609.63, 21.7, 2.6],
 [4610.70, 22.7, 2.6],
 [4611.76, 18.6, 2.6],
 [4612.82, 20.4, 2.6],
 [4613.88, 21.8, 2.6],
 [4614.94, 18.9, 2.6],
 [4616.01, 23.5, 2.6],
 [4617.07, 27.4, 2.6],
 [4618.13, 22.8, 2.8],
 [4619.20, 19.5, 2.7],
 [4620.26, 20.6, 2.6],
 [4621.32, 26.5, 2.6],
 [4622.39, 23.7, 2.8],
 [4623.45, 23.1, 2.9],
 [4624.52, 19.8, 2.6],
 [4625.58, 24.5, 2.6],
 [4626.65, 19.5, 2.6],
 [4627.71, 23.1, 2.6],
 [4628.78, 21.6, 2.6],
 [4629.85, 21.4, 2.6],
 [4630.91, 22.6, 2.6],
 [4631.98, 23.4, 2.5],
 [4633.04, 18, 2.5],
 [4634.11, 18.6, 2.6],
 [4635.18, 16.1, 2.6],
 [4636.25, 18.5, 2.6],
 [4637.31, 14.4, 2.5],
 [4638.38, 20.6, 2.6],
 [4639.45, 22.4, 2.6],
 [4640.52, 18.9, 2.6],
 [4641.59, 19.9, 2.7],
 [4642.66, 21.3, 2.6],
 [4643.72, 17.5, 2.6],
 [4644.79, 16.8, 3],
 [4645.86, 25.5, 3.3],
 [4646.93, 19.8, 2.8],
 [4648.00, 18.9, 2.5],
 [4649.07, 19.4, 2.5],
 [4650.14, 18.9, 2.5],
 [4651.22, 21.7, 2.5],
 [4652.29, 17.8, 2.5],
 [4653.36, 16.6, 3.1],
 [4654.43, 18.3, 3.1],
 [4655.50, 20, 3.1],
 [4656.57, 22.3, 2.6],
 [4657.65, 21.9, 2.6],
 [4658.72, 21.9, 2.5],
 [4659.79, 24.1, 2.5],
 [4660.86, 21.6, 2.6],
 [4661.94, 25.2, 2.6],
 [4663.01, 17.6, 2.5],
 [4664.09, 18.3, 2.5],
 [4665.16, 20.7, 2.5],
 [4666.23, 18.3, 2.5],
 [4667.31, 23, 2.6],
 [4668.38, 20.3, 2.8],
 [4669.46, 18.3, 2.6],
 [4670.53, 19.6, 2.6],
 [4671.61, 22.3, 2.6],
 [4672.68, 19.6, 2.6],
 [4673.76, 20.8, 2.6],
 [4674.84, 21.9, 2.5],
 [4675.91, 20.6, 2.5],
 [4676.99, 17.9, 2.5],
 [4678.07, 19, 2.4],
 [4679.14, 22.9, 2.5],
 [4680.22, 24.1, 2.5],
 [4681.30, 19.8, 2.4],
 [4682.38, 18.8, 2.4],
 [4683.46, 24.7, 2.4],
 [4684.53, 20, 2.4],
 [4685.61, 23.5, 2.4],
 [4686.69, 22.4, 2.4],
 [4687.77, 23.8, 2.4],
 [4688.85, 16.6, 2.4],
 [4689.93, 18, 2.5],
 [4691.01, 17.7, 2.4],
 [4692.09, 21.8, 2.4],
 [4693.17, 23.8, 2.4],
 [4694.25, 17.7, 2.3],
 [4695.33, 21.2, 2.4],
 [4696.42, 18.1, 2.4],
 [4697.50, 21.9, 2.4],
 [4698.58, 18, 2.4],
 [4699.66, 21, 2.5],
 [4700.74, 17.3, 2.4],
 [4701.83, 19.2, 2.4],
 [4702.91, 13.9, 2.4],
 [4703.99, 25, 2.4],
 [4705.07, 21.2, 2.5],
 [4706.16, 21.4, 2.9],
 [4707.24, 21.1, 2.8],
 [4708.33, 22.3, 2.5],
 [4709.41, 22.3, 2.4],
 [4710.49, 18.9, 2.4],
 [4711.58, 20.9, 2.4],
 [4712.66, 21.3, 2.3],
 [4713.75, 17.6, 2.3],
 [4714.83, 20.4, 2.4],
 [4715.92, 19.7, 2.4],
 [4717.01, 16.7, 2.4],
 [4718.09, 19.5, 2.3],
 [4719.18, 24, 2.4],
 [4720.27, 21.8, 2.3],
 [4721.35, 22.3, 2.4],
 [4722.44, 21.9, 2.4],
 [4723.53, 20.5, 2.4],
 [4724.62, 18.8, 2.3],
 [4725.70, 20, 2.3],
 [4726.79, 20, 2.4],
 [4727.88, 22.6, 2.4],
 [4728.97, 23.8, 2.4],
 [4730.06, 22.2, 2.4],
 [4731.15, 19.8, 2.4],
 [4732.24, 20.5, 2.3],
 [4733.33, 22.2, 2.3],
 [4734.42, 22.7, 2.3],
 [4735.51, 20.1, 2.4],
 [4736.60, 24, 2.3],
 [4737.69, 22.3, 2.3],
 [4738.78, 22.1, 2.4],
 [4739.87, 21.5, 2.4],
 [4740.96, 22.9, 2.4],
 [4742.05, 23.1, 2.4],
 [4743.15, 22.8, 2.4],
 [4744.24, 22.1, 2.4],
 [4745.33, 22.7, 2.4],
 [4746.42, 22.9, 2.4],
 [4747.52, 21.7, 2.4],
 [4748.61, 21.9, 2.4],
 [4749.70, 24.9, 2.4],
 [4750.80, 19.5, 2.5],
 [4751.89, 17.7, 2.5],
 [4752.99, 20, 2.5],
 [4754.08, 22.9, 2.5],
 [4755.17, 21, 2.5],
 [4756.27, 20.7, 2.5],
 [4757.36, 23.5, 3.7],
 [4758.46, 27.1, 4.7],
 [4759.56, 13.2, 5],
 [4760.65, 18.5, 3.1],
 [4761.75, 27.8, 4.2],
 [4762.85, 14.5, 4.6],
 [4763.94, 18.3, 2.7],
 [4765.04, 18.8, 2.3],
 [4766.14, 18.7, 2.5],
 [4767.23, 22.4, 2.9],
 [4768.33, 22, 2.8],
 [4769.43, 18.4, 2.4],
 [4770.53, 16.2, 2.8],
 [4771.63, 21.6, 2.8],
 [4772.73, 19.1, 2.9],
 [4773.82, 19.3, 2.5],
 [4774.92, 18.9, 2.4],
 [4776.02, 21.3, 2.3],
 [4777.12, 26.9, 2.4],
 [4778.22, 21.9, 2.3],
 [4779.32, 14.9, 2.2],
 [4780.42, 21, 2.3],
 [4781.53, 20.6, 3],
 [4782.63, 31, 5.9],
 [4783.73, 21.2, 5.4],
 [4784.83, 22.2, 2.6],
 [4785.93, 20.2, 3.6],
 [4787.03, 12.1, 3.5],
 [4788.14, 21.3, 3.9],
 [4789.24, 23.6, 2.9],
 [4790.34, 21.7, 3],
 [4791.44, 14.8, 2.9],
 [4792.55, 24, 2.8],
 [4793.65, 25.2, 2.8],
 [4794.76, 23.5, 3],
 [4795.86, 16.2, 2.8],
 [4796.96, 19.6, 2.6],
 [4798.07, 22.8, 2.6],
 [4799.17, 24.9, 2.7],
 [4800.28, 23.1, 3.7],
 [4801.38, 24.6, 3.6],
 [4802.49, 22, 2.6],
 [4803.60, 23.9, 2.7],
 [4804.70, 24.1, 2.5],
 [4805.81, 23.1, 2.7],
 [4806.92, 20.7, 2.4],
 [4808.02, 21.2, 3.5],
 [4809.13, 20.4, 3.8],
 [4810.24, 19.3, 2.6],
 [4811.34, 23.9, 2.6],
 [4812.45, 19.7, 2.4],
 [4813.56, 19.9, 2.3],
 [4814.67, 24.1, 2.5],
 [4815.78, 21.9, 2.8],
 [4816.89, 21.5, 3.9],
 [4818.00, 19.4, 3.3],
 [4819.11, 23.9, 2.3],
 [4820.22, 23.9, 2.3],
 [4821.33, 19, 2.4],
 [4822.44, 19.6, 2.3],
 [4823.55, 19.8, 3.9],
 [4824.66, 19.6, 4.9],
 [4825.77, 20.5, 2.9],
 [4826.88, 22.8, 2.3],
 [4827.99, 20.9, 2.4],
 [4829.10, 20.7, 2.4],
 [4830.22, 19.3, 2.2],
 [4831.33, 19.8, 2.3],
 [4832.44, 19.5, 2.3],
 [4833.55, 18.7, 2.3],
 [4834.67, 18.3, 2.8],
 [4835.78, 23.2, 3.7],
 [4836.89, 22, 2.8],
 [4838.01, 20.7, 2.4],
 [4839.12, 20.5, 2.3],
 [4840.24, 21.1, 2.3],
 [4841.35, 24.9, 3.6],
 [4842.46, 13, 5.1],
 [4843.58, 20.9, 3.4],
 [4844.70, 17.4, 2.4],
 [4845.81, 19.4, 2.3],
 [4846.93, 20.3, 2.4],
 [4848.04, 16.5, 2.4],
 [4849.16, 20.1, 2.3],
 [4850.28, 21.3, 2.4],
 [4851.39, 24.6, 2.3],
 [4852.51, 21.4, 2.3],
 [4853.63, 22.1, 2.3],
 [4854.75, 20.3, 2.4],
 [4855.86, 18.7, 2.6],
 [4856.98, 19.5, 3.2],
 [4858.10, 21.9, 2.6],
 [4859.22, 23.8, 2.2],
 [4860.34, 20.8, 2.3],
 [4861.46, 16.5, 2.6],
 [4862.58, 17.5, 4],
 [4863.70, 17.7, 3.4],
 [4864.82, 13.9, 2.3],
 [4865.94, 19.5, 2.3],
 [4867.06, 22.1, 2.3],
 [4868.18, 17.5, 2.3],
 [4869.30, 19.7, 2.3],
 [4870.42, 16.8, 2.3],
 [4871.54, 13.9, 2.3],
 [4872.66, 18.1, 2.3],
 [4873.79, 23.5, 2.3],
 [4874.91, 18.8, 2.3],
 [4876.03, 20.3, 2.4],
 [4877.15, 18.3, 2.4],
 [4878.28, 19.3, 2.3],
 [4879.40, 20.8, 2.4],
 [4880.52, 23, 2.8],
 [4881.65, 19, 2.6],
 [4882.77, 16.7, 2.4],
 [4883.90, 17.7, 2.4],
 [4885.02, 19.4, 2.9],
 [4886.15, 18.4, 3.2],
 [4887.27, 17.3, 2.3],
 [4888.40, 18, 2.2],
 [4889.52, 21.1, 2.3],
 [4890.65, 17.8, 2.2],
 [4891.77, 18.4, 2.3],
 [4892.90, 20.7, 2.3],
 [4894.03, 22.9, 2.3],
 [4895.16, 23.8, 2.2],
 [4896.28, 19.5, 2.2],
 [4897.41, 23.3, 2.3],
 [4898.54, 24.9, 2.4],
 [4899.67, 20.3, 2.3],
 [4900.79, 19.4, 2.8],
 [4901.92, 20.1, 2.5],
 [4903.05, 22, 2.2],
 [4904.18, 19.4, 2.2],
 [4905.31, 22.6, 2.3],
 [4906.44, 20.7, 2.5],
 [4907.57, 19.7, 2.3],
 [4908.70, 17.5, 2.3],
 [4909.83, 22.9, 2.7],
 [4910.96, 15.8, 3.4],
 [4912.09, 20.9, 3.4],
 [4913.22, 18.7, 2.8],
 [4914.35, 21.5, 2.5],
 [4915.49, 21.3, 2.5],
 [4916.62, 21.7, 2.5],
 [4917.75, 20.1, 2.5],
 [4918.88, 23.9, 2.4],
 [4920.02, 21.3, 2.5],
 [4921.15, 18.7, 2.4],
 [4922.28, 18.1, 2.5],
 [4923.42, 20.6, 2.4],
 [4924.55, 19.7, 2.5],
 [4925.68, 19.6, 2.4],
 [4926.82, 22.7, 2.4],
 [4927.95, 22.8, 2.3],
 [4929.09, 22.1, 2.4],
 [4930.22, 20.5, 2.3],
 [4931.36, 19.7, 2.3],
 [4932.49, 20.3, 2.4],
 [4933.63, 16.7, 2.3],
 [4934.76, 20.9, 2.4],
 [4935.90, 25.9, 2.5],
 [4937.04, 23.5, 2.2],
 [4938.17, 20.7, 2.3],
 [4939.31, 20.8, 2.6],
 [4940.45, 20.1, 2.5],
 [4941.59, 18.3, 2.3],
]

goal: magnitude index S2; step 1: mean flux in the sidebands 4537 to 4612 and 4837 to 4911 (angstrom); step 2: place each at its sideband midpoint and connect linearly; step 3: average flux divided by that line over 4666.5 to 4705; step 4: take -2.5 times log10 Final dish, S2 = -0.02 mag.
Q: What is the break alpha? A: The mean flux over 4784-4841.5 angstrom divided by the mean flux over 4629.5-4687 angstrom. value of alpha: 1.04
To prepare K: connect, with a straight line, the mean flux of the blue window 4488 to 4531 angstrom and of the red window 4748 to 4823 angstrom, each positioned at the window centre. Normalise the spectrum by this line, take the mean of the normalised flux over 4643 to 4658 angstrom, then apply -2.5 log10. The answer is 0.033 mag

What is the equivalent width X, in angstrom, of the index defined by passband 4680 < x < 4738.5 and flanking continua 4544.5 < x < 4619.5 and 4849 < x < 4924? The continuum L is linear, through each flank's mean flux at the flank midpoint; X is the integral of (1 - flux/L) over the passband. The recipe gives -1.5 angstrom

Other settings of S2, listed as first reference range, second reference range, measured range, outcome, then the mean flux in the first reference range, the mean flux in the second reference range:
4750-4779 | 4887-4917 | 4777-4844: -0.04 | 20.4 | 20.5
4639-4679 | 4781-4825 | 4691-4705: 0.04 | 20.3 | 21.6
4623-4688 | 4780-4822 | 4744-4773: 0.04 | 20.5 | 21.7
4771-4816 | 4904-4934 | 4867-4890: 0.10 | 21.5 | 20.4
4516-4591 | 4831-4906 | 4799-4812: -0.14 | 19.7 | 19.9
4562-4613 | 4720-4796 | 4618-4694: 0.01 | 20.6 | 21.1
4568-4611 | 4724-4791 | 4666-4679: 0.04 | 20.8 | 21.1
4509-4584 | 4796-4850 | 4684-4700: 0.00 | 19.8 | 20.9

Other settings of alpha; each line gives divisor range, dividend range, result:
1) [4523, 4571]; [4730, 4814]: 1.10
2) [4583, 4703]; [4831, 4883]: 0.96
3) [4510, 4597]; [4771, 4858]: 1.06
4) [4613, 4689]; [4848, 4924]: 0.96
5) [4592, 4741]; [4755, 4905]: 0.99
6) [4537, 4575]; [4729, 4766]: 1.08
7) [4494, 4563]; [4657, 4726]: 1.06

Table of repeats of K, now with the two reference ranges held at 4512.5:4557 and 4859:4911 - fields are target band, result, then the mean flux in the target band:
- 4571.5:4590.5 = -0.09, 20.9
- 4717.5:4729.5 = -0.10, 21.4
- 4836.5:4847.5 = -0.02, 20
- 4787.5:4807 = -0.14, 22.2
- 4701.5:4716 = -0.05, 20.4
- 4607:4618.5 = -0.13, 21.7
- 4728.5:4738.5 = -0.13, 21.9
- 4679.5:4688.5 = -0.14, 22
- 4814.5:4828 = -0.09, 21.2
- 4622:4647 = -0.06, 20.5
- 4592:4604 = -0.10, 21.2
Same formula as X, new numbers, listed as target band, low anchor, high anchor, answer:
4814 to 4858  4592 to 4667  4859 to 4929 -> -1.0 angstrom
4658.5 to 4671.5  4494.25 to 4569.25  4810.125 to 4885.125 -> -0.7 angstrom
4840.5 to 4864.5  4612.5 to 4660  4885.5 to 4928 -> 0.7 angstrom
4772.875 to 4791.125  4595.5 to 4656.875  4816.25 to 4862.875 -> -0.5 angstrom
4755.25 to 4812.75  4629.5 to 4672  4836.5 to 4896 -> -3.8 angstrom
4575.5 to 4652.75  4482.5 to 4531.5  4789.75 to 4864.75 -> -3.8 angstrom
